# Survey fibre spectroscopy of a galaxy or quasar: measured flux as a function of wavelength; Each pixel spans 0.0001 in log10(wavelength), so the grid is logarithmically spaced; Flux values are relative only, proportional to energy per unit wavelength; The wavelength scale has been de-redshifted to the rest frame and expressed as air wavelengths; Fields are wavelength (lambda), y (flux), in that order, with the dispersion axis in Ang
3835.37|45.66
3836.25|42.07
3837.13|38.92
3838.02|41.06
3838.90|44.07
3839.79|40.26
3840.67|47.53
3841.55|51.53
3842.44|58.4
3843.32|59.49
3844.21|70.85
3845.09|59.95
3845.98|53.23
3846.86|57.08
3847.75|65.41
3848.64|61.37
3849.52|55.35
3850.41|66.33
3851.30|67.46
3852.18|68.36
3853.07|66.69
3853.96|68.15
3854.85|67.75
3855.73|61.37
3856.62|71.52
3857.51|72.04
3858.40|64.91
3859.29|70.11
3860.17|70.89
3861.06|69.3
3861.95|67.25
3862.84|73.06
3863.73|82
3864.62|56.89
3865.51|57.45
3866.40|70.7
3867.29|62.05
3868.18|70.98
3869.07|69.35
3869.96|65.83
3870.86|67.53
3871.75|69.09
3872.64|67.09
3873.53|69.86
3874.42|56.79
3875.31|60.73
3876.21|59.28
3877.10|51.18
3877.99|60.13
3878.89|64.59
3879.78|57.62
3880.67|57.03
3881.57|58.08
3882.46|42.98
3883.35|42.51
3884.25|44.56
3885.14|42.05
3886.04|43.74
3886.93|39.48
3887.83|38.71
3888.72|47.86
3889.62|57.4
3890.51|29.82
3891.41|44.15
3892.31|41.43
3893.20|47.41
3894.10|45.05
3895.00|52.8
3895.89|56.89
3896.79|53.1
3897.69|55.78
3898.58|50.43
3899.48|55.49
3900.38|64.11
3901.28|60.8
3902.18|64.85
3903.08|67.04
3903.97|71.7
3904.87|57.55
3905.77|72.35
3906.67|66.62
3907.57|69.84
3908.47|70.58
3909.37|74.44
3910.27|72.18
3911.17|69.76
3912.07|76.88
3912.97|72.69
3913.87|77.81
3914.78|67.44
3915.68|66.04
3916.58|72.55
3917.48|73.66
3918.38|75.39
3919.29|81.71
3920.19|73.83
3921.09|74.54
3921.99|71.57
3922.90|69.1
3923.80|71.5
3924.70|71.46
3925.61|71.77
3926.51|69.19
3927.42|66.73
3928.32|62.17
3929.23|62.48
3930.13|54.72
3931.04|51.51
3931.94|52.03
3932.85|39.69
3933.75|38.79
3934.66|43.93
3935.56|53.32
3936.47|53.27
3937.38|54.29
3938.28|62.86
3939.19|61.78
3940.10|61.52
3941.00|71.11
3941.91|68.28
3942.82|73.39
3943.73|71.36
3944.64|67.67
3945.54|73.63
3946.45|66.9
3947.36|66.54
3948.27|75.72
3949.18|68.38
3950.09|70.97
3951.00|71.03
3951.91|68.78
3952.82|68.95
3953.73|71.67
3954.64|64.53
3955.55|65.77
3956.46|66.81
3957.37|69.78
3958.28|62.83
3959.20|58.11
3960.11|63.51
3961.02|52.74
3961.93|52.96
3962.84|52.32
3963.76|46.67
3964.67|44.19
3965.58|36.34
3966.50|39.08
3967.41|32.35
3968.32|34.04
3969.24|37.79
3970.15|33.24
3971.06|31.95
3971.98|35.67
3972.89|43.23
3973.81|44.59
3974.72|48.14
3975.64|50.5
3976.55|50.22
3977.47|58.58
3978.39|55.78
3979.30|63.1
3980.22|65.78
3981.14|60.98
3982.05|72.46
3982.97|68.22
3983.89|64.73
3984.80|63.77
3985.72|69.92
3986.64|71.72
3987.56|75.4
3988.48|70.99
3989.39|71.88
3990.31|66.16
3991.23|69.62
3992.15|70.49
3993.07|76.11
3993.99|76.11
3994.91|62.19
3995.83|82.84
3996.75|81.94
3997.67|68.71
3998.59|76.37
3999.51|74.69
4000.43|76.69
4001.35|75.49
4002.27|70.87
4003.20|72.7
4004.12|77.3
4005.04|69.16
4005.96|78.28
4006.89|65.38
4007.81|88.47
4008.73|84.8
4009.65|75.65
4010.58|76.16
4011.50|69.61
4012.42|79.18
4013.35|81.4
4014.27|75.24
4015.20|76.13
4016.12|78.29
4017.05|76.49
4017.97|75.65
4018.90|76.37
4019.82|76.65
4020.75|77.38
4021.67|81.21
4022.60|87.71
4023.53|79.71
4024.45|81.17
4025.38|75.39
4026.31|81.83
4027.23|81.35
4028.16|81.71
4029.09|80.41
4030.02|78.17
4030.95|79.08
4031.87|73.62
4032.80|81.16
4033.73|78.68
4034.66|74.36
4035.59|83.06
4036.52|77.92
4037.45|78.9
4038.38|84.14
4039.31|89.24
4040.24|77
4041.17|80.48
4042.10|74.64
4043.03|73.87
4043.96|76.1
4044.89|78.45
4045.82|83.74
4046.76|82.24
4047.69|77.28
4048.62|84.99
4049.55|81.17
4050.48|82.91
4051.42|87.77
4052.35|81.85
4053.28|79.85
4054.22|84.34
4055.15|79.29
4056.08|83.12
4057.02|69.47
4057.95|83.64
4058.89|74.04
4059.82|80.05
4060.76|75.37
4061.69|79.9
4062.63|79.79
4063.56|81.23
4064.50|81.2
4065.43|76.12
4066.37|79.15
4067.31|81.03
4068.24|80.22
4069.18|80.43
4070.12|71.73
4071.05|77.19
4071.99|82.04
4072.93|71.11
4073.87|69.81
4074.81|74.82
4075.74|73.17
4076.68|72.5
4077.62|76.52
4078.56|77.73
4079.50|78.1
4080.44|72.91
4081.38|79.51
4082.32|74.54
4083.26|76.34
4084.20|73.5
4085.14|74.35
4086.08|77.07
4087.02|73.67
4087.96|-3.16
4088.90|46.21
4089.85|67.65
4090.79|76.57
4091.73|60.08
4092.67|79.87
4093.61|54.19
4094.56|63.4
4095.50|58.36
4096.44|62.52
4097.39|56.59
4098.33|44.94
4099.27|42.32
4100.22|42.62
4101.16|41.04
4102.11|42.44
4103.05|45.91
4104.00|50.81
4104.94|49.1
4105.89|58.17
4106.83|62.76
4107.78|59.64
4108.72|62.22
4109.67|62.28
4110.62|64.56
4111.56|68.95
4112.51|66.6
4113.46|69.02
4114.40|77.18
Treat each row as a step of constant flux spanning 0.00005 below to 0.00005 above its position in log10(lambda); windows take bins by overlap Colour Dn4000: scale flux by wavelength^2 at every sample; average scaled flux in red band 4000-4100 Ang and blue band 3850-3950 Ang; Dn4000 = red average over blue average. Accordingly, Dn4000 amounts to 1.3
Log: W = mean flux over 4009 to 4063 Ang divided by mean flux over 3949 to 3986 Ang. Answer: 1.43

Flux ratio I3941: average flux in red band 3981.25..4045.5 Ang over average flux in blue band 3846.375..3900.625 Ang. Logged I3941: 1.29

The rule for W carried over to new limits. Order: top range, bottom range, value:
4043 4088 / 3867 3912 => 1.34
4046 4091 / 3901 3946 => 1.14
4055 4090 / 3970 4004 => 1.14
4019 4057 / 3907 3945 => 1.22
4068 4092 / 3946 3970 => 1.22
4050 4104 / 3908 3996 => 1.12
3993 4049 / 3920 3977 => 1.34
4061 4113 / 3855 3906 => 1.13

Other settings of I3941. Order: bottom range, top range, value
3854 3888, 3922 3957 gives 1.04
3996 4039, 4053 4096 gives 0.94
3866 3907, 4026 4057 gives 1.42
